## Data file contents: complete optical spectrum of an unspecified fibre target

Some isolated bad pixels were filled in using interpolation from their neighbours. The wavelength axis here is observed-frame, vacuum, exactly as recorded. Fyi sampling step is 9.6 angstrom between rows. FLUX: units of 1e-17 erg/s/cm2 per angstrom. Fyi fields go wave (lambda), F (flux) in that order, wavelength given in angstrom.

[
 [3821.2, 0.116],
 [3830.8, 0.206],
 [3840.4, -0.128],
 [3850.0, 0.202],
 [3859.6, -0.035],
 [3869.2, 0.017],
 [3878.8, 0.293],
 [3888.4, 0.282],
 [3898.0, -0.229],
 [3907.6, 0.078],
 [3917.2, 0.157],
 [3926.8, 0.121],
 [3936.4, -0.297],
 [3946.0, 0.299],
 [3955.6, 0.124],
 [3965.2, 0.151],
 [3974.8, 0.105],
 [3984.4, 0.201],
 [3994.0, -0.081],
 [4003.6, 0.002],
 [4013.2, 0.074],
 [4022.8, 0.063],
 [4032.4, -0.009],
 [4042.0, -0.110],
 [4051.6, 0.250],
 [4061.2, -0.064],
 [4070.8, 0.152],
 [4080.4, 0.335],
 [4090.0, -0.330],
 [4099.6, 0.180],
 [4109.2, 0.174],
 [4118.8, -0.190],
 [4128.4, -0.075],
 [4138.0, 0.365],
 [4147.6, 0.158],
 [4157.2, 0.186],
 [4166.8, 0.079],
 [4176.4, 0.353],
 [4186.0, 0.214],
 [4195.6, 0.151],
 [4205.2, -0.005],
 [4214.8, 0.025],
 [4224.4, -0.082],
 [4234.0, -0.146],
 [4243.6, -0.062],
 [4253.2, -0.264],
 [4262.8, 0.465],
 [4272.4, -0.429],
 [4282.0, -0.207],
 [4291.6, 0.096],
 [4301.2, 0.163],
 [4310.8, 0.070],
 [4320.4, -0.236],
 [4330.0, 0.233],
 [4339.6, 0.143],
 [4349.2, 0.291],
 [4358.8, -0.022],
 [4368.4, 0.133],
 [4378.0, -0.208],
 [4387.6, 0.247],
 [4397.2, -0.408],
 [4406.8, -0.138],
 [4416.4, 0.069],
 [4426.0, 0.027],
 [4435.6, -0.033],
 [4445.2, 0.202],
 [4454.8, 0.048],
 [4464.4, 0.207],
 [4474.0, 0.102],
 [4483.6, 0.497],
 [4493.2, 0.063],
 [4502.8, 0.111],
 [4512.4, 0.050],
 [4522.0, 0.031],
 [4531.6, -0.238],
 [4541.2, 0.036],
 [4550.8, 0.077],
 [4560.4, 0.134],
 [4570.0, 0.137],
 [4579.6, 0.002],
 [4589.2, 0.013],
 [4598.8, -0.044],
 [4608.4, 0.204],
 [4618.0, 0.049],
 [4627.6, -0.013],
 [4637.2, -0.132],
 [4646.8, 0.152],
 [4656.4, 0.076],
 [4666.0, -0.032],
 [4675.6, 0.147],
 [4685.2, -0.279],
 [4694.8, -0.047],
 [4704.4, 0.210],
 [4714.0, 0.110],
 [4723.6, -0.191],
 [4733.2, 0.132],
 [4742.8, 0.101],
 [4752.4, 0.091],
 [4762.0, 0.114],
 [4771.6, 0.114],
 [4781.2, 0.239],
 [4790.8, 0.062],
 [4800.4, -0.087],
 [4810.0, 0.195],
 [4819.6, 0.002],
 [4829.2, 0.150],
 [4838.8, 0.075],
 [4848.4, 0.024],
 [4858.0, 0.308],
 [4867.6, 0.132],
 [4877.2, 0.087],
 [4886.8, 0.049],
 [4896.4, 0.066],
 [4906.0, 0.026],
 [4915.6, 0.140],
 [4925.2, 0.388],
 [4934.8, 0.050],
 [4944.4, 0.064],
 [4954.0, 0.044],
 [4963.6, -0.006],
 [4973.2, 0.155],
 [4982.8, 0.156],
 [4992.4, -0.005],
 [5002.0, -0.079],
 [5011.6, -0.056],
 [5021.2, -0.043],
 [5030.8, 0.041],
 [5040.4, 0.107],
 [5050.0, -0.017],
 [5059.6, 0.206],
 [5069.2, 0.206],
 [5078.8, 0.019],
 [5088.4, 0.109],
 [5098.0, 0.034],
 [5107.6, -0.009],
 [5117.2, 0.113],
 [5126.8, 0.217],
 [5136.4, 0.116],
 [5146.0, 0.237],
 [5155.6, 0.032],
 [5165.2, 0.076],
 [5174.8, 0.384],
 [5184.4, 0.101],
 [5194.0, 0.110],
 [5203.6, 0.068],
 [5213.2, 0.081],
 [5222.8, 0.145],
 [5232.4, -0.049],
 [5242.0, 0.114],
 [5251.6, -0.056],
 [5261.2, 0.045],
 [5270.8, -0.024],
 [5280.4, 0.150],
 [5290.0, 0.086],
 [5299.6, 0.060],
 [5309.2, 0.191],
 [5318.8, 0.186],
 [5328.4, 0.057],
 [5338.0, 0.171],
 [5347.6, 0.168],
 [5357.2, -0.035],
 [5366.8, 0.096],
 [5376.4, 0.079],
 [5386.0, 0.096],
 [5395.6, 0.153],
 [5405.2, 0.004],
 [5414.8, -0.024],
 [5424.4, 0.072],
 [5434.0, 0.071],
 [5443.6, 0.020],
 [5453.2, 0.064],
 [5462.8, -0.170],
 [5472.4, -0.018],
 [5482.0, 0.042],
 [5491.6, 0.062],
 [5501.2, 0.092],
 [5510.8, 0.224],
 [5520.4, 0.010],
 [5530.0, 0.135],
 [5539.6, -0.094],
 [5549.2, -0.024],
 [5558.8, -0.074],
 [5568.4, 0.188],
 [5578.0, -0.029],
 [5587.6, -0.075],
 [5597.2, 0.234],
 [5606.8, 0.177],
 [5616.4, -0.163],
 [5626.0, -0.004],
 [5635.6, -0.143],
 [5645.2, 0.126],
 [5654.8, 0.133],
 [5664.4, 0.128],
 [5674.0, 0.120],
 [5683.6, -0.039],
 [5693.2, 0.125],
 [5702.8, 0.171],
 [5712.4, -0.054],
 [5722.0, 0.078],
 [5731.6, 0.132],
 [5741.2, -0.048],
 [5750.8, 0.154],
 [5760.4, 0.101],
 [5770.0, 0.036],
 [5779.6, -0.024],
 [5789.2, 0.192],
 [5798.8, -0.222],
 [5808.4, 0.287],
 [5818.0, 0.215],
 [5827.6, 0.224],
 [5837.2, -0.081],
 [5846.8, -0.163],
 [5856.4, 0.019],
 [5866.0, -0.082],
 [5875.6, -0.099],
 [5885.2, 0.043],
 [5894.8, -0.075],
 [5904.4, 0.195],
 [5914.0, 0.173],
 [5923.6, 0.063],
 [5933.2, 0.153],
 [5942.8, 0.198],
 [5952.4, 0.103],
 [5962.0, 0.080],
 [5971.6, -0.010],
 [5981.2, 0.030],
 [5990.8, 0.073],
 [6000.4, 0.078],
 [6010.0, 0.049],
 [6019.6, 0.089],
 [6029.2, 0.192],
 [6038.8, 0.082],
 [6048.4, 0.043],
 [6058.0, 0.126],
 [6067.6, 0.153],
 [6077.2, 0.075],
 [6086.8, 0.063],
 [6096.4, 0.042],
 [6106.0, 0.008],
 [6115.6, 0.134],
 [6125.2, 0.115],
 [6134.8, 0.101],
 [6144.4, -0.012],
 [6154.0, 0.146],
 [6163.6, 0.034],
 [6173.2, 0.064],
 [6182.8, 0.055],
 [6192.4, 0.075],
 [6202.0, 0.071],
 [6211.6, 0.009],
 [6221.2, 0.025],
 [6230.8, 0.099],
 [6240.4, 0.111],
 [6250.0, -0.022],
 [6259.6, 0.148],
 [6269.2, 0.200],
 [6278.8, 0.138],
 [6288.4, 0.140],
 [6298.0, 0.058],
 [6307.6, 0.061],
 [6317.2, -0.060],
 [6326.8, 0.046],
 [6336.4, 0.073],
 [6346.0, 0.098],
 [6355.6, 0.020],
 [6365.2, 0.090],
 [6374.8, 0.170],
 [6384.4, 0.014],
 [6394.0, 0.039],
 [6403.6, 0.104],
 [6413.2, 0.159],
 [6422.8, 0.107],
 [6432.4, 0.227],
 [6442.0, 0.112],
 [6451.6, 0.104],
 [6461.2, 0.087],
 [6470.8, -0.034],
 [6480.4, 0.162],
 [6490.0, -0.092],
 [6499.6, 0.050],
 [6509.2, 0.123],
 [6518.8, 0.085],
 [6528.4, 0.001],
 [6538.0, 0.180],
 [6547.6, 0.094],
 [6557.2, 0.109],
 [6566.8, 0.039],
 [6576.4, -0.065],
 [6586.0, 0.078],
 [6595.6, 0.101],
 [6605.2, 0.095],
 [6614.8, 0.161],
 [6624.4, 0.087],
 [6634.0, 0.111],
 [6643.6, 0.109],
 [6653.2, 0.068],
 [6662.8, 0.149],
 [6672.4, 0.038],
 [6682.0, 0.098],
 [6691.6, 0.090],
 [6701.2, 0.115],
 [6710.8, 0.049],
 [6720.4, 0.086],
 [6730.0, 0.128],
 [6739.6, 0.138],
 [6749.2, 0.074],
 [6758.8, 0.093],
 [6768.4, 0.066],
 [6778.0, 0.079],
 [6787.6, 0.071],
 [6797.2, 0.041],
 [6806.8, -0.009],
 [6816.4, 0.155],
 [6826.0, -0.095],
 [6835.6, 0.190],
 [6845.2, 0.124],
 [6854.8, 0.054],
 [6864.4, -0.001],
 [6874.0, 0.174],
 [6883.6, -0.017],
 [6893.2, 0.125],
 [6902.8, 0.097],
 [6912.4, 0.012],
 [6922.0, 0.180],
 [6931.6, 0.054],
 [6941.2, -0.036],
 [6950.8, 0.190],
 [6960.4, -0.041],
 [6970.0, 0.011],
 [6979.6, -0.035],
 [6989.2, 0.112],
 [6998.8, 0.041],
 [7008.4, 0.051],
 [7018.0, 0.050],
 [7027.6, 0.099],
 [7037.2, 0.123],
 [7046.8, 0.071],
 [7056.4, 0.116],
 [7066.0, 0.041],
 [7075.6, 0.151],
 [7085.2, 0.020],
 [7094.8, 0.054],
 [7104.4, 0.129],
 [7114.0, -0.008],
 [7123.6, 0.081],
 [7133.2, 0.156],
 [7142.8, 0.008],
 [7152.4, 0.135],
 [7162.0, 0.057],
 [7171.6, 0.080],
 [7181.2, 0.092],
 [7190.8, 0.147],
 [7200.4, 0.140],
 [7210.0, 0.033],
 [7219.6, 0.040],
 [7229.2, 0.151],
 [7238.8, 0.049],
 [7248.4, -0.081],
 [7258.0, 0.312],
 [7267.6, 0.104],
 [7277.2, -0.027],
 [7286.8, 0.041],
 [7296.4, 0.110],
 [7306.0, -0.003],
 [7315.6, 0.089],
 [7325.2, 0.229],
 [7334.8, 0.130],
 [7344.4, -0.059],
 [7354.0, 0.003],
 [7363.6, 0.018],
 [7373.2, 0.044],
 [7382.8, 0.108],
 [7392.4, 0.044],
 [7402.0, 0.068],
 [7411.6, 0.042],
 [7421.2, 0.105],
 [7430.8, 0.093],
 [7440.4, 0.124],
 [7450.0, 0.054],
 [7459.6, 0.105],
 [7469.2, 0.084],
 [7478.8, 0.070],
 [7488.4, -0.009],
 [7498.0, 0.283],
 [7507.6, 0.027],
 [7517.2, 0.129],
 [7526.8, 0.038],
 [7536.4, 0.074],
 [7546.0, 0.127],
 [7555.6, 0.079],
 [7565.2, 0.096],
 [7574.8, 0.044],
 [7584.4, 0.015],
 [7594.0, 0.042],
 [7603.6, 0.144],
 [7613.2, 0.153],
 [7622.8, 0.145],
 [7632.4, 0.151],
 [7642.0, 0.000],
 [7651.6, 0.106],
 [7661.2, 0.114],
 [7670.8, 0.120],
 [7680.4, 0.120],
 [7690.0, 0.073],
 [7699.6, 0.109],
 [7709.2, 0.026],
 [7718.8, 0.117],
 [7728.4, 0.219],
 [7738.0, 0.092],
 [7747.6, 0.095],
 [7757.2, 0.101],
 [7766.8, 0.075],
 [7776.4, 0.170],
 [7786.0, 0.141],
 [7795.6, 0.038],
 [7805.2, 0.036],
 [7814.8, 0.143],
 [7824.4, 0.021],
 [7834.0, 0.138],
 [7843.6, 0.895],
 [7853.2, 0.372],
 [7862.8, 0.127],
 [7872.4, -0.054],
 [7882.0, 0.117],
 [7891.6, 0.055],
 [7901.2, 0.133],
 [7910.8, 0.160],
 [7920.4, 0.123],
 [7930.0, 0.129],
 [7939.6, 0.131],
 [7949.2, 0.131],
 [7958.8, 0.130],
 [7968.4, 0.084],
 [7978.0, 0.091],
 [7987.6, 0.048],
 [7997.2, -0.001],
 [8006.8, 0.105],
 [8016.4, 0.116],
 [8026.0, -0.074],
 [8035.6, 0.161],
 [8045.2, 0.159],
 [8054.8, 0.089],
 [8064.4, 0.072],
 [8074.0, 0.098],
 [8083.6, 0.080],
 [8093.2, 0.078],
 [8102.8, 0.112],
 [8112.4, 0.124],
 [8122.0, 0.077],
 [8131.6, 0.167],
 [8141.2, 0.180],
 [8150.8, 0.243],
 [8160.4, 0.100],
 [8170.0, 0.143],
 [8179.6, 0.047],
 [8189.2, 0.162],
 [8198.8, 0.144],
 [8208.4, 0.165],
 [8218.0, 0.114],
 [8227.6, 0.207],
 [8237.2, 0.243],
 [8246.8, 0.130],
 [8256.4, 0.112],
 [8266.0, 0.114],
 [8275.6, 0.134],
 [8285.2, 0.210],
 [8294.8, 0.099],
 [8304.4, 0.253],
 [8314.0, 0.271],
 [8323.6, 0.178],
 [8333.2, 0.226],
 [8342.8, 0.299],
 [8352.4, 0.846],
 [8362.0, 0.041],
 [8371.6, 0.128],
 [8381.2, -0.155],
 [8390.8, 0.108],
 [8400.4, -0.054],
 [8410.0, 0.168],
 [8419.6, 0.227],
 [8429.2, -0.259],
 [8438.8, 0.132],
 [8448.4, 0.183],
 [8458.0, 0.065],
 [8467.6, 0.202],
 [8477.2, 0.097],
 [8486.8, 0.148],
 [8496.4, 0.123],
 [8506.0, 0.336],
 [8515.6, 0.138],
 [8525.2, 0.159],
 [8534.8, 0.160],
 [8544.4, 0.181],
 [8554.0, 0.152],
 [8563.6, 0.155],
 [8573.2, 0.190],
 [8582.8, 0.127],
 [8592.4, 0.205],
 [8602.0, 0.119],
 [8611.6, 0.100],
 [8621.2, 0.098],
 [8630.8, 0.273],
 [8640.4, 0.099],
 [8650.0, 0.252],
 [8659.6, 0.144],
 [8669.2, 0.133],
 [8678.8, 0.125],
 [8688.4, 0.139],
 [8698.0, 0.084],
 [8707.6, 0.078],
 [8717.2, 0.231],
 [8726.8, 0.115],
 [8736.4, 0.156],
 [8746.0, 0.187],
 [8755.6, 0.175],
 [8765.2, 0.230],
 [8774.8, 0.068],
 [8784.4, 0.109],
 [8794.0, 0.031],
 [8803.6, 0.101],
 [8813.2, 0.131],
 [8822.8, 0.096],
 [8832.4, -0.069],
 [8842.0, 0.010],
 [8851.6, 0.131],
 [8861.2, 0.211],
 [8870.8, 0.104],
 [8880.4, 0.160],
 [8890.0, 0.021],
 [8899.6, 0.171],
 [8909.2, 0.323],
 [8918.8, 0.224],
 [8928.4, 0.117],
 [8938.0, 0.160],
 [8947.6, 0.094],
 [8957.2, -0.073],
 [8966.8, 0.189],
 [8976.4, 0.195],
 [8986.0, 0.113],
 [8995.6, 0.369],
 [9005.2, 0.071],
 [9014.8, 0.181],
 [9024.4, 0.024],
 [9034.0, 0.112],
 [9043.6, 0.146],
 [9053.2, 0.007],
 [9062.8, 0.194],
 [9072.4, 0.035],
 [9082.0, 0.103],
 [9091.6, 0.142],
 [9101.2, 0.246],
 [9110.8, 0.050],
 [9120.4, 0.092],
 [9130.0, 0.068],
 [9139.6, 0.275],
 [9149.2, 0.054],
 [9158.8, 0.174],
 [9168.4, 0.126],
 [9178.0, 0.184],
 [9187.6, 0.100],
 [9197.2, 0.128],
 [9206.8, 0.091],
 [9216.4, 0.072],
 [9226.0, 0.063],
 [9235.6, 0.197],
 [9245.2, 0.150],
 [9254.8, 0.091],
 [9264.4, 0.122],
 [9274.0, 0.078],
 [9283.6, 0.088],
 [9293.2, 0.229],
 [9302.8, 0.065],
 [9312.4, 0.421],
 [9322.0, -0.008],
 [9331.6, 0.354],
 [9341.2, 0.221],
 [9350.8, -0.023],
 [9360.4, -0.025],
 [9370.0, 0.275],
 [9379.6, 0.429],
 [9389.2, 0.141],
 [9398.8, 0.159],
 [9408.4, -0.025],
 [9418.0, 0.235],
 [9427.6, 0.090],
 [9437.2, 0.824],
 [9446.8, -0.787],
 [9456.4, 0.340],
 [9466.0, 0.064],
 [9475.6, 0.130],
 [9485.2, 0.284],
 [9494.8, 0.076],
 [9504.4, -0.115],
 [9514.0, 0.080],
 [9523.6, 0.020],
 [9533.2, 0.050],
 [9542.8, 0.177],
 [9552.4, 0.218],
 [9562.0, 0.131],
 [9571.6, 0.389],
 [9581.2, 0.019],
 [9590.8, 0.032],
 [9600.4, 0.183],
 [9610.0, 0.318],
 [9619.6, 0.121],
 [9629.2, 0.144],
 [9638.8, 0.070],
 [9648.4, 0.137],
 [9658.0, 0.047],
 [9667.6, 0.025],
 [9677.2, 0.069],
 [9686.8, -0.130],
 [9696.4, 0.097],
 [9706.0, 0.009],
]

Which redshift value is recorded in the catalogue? 1.104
